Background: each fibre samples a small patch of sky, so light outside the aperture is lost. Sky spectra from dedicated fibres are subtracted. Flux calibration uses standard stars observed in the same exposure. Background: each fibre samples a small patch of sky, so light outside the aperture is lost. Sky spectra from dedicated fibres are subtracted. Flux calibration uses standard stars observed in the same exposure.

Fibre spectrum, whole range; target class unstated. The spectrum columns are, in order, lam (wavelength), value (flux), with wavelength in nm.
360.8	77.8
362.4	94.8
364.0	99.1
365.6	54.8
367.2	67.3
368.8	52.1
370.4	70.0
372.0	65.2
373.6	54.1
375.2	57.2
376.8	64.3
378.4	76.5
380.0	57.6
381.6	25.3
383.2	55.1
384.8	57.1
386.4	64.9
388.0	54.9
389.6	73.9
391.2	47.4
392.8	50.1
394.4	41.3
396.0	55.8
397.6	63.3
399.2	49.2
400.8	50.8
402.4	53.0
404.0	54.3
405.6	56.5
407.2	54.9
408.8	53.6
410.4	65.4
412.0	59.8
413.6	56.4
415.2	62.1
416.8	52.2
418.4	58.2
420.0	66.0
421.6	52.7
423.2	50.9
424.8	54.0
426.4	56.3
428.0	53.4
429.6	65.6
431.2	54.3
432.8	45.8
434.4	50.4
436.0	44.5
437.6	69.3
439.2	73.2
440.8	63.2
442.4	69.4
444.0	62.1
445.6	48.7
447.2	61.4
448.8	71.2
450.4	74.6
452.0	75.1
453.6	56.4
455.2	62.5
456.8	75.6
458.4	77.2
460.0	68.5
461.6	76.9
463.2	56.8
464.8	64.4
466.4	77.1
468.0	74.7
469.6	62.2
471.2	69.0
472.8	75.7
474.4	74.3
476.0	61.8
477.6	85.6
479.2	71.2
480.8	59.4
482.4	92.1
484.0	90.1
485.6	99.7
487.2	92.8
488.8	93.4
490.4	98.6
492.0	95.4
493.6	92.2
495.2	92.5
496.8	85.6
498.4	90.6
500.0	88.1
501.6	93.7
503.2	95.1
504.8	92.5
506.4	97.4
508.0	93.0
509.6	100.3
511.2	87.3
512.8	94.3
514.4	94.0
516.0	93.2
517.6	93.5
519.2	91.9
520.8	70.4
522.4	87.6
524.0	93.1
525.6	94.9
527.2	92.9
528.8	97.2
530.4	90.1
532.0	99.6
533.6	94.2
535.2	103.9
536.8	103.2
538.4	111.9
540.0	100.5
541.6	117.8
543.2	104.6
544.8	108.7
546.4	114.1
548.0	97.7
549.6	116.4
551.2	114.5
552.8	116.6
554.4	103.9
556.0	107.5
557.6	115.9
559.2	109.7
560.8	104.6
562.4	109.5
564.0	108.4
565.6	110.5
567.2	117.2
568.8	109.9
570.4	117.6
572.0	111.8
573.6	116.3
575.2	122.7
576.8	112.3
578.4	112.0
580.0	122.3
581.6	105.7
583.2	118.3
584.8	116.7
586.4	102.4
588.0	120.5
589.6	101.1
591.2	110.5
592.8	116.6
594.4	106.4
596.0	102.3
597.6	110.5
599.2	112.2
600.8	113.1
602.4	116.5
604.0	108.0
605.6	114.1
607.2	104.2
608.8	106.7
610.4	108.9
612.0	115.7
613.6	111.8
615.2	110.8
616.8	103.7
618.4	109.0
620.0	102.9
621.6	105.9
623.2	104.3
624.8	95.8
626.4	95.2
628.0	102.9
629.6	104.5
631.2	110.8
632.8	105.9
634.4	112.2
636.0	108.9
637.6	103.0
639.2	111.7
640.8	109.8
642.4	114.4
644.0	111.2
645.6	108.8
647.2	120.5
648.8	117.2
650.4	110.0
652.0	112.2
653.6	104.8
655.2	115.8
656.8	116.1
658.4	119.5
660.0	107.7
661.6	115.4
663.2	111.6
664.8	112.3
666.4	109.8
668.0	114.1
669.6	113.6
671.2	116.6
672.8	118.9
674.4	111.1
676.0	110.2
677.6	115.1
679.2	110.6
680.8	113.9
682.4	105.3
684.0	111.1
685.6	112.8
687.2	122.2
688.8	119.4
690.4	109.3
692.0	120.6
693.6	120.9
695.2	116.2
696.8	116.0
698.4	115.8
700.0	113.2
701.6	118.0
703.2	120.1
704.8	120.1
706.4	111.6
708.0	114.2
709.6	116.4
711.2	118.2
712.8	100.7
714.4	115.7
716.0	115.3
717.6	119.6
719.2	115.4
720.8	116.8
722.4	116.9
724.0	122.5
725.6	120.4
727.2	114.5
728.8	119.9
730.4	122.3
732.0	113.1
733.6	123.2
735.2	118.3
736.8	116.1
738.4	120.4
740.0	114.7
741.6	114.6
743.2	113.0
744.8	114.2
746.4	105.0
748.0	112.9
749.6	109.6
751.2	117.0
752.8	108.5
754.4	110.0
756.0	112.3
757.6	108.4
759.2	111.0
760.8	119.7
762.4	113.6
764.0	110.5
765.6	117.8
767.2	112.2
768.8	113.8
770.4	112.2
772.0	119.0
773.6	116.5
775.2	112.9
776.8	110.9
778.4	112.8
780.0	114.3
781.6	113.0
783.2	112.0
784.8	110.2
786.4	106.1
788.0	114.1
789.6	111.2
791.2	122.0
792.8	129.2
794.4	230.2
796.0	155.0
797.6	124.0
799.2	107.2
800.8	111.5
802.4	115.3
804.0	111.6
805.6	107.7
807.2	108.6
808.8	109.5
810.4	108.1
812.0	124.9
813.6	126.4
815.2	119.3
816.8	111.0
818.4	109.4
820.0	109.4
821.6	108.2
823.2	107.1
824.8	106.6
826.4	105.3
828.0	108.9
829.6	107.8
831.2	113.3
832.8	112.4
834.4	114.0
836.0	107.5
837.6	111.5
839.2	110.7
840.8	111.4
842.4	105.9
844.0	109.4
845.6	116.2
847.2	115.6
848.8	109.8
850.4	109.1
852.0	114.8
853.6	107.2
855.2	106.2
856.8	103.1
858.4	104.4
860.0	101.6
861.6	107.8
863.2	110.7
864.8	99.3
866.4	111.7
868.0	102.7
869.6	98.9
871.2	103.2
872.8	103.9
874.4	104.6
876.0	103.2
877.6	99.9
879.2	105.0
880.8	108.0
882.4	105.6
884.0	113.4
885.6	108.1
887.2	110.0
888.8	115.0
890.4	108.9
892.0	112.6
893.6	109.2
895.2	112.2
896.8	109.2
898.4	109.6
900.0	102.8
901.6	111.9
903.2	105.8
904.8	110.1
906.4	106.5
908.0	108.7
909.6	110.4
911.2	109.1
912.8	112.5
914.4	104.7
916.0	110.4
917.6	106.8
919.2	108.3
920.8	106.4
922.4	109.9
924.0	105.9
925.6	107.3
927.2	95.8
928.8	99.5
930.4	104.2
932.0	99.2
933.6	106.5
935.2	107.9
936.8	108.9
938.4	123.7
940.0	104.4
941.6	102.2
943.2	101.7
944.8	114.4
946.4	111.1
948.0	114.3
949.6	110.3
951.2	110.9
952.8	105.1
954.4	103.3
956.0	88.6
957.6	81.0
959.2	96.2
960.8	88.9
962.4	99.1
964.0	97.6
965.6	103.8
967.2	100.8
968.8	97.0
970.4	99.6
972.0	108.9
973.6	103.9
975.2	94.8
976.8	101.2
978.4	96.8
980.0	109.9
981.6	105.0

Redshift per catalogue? 0.21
